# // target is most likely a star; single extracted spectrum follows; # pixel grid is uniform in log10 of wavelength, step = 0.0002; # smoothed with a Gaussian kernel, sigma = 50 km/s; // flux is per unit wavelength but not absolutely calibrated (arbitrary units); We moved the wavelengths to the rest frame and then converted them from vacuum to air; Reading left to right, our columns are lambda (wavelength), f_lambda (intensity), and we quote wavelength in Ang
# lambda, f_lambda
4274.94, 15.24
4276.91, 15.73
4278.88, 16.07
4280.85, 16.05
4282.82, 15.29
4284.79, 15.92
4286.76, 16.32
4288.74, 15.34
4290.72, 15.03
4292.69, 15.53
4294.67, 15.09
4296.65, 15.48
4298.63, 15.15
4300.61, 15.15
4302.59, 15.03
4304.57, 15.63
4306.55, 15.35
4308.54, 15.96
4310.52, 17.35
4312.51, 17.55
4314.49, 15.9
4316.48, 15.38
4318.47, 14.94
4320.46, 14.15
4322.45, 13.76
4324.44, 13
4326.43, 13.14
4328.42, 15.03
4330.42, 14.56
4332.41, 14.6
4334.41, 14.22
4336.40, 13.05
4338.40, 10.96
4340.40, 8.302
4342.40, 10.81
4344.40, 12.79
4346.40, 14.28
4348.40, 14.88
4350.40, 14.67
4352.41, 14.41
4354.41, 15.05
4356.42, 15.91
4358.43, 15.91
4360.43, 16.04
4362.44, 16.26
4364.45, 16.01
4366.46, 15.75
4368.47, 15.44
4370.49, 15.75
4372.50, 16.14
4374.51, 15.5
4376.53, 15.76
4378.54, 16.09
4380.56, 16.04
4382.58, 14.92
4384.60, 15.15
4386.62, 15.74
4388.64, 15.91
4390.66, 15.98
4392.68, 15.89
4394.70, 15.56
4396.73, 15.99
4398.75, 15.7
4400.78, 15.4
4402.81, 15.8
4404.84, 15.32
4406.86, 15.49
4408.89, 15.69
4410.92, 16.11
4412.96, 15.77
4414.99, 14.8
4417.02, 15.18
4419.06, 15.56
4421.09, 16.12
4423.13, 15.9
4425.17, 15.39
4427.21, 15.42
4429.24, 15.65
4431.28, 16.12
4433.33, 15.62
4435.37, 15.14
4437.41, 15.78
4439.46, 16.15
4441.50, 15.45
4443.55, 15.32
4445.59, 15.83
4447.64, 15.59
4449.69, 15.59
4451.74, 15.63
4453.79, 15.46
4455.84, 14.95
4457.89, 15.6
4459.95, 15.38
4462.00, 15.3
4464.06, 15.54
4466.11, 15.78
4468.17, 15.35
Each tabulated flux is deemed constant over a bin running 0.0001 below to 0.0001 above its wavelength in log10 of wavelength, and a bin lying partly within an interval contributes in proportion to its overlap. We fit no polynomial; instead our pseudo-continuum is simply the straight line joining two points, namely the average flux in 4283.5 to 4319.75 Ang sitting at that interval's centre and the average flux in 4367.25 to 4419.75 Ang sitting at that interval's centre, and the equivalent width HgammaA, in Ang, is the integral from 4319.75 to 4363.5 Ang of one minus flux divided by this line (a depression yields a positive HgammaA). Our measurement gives 4.9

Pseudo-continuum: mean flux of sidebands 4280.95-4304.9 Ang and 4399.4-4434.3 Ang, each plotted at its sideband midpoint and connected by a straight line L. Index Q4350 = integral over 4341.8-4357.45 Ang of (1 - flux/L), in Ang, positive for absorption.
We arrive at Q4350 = 1.34 Ang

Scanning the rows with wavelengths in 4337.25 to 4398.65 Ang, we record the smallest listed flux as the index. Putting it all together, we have 8.302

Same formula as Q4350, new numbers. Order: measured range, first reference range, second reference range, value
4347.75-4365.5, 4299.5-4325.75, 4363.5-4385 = 0.1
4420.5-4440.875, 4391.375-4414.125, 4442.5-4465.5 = -0.2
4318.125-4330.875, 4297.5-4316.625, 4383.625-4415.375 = 1.5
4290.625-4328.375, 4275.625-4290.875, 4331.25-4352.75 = -1.8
